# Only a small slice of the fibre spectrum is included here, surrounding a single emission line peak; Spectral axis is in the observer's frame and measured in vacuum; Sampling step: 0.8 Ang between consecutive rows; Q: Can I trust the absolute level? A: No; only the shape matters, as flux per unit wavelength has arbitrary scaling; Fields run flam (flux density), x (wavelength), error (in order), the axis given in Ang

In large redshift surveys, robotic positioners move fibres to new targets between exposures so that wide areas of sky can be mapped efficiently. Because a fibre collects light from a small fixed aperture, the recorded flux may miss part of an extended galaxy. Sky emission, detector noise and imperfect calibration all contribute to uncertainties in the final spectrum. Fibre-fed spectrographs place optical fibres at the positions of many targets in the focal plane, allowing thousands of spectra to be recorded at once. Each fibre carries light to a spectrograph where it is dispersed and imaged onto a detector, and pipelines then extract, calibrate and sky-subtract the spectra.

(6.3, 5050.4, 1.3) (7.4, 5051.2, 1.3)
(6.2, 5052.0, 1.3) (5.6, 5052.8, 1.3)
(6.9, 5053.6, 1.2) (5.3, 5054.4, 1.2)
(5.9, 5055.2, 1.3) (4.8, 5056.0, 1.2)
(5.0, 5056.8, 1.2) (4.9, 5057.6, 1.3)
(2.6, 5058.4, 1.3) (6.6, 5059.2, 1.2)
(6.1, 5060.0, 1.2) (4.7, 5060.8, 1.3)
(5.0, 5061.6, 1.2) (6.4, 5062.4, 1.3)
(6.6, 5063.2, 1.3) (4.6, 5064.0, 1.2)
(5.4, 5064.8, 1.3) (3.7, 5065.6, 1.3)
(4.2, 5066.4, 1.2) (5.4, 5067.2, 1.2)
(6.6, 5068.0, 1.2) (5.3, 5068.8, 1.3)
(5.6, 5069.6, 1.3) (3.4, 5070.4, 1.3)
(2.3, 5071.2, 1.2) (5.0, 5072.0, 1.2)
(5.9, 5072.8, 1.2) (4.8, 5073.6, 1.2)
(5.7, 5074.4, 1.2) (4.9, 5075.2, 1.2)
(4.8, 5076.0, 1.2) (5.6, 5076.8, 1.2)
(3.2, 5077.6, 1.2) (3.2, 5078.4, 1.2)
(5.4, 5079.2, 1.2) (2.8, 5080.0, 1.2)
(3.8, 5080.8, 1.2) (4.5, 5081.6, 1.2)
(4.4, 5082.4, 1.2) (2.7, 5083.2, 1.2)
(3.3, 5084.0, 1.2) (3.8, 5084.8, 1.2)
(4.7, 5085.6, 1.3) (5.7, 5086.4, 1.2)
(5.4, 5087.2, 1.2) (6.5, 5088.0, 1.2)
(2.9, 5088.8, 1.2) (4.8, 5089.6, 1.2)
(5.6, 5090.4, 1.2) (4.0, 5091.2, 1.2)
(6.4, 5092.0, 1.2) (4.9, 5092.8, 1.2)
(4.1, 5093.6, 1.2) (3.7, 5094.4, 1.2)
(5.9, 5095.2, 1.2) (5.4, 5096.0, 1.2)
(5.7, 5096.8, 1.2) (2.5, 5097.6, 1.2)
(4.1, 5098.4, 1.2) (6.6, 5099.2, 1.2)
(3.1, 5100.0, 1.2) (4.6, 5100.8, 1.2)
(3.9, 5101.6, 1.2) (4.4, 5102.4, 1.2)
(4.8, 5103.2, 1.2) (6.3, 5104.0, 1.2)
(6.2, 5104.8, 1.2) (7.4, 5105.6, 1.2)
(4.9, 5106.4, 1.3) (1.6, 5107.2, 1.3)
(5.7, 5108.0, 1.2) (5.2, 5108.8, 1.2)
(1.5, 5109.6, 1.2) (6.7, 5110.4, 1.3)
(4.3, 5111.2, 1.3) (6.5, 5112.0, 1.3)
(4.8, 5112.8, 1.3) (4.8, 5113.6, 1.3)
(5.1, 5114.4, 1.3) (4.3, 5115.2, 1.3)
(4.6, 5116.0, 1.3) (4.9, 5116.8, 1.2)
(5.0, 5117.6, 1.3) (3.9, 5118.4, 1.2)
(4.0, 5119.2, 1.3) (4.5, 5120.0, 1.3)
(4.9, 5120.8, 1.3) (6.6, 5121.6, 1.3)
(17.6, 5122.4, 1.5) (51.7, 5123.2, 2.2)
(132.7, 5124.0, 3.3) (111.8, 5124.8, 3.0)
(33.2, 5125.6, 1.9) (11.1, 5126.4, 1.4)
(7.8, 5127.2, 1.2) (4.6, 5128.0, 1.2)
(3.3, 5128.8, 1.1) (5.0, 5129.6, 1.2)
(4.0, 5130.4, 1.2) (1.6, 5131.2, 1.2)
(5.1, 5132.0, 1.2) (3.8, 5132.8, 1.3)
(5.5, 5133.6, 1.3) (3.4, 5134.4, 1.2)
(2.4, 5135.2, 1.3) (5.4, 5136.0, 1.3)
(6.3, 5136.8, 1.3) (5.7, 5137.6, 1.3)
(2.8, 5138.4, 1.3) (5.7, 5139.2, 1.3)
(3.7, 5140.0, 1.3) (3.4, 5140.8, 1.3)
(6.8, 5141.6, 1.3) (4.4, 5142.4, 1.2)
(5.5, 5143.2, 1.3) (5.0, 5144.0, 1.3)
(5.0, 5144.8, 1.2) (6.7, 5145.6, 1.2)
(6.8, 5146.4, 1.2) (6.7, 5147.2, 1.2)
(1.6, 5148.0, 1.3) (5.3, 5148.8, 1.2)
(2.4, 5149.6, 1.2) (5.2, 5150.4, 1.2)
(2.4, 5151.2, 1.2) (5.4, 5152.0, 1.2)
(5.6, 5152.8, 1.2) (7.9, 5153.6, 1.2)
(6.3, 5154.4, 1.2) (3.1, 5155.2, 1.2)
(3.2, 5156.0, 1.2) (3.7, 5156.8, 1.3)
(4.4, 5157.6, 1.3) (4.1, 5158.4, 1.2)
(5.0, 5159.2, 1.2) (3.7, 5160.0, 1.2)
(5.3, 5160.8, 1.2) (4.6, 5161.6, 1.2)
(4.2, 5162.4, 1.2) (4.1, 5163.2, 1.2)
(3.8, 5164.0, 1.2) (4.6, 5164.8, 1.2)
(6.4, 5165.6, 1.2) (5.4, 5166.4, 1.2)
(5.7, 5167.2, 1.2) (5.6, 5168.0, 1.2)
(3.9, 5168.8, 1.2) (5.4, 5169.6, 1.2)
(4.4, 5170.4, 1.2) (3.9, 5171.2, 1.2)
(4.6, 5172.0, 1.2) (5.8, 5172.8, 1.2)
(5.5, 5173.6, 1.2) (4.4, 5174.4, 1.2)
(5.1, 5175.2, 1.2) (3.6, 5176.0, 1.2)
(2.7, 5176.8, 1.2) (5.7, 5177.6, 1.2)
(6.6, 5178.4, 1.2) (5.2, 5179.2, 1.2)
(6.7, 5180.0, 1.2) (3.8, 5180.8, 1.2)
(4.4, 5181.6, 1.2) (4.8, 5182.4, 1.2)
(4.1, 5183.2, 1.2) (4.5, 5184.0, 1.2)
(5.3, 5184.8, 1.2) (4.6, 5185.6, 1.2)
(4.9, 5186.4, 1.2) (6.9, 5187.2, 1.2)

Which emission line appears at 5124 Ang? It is Hbeta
